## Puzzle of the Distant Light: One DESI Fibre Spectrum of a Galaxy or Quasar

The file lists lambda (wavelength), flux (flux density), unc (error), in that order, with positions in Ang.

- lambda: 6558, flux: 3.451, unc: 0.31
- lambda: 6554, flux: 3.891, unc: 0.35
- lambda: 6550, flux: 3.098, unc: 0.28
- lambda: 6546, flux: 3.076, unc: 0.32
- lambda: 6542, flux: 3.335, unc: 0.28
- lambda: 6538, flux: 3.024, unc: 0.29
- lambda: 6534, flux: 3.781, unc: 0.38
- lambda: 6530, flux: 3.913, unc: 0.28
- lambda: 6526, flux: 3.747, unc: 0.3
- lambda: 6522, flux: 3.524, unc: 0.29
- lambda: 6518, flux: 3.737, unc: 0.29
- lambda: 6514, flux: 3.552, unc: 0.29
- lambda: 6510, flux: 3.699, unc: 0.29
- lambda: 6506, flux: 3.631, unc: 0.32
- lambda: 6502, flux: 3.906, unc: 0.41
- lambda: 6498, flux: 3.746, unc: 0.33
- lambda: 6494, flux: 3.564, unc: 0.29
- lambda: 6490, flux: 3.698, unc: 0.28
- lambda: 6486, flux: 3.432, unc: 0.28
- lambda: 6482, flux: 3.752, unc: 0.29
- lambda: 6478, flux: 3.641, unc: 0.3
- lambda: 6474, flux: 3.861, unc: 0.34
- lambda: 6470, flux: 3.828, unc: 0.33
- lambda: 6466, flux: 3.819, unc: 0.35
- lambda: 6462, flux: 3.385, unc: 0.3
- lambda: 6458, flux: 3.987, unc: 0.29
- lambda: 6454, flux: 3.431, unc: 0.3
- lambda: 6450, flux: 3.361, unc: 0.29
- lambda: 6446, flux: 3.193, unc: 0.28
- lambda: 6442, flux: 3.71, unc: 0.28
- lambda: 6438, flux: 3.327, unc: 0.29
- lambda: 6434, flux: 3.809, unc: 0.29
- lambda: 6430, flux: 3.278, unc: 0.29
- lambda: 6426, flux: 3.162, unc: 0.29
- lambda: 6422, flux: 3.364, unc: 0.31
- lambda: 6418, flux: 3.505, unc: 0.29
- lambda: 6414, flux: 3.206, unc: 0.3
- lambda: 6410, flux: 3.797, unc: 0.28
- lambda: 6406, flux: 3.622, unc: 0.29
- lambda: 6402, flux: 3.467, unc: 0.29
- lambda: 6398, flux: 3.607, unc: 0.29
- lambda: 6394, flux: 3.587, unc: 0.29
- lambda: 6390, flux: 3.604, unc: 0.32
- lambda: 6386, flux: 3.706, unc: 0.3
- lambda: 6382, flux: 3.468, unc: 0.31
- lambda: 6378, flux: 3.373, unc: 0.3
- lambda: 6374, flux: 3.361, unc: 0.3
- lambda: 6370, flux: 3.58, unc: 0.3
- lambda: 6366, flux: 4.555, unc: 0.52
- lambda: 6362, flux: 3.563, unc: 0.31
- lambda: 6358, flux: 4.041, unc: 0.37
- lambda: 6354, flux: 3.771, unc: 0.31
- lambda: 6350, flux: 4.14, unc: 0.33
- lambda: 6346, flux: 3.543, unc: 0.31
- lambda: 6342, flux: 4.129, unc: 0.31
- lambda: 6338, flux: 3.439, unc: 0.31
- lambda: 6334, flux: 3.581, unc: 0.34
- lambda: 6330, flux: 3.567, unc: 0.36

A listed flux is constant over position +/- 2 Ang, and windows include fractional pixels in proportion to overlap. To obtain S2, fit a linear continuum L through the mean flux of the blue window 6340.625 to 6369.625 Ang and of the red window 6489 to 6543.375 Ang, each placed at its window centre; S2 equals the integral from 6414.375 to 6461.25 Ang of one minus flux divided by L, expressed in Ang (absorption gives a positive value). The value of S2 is 4.0 Ang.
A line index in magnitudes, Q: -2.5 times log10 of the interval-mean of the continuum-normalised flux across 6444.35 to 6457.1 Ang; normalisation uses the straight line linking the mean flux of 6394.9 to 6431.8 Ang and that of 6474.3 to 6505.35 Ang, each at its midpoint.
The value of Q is 0.06 mag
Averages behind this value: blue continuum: 3.45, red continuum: 3.69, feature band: 3.39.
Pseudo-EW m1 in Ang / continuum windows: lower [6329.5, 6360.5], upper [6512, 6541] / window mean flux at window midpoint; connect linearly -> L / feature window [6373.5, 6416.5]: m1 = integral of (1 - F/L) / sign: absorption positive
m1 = 2.31 Ang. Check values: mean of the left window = 3.78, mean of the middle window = 3.53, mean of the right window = 3.6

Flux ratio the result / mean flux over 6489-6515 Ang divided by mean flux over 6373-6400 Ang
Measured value 1.04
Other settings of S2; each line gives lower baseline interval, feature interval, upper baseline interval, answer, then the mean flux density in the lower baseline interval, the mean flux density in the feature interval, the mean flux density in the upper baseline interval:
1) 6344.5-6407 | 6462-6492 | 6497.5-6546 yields -0.5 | 3.69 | 3.7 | 3.61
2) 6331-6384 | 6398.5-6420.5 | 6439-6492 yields 0.9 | 3.73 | 3.52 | 3.62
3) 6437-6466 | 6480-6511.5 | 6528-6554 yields -2.0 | 3.51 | 3.68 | 3.41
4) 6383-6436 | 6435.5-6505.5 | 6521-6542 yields -1.6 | 3.52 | 3.63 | 3.58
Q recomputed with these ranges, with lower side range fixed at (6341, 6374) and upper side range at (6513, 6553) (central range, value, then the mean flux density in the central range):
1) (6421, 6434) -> 0.12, 3.34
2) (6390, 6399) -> 0.06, 3.6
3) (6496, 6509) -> -0.06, 3.76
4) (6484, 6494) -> 0.01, 3.56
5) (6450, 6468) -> 0.01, 3.62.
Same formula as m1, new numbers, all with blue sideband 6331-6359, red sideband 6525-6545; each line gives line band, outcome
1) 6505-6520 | -0.4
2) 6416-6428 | 1.1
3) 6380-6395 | 0.6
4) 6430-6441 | 0.4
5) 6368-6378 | 0.8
